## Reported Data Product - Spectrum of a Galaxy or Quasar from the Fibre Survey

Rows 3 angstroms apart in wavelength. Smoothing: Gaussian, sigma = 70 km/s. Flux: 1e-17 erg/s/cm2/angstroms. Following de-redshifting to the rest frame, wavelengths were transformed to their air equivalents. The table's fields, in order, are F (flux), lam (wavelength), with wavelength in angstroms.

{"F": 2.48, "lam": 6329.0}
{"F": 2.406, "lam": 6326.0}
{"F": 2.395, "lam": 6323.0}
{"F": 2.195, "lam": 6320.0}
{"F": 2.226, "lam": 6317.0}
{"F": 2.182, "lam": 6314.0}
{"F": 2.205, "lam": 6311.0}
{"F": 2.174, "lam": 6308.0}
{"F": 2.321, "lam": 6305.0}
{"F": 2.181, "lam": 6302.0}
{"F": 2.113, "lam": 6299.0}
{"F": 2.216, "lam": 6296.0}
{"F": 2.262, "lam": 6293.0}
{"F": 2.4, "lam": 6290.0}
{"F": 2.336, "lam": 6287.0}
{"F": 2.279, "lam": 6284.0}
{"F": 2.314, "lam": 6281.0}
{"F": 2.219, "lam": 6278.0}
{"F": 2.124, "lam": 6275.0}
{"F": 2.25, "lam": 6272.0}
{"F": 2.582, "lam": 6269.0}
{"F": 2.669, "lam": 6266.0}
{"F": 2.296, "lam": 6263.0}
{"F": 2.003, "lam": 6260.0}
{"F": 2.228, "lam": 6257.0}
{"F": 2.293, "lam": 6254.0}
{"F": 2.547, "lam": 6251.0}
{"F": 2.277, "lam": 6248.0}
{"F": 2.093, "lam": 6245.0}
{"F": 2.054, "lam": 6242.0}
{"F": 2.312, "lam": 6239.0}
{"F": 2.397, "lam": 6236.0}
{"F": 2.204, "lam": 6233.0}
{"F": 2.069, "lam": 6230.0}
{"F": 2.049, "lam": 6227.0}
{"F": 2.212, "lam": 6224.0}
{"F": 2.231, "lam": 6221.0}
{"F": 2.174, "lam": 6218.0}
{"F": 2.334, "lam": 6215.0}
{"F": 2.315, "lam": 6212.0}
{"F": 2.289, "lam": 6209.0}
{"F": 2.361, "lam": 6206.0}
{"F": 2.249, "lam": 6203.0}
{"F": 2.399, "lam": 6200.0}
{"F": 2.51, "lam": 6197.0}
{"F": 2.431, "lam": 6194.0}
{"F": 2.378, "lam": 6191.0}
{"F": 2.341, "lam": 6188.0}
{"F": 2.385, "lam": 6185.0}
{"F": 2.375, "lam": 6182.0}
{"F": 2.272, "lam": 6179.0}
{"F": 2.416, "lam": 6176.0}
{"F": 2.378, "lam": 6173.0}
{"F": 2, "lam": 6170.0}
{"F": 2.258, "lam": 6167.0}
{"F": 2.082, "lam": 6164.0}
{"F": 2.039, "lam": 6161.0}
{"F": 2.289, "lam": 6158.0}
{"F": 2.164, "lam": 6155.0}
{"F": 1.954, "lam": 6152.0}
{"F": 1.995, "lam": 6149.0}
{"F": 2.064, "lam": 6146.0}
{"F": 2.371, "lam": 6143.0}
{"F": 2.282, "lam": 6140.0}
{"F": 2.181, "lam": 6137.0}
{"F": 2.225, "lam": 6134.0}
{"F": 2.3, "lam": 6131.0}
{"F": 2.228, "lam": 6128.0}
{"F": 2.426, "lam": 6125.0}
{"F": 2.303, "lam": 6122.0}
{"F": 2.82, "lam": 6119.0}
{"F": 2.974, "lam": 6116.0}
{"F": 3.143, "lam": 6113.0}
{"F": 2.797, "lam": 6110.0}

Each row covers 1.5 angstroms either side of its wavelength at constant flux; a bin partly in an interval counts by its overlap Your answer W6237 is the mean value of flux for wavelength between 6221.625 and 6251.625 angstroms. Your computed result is 2.21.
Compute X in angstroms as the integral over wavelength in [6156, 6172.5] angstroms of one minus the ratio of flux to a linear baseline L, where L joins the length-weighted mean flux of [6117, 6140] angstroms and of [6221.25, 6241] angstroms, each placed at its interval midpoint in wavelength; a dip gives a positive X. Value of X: 1.1 angstroms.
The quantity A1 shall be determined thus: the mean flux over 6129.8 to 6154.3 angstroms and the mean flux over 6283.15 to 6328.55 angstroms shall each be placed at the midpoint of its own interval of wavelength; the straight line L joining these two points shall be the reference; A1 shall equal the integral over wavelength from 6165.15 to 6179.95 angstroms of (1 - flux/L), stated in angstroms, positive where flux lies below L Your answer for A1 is -0.5 angstroms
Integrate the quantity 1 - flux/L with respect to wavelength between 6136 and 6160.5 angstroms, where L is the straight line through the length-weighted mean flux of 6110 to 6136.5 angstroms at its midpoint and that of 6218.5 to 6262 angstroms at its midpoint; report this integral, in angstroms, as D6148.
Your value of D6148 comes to 3.2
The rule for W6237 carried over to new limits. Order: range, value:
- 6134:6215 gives 2.26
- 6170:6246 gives 2.28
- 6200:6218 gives 2.31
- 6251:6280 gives 2.31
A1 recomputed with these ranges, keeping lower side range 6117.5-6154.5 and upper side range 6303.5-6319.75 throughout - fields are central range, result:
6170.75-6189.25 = -0.8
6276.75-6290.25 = -0.5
